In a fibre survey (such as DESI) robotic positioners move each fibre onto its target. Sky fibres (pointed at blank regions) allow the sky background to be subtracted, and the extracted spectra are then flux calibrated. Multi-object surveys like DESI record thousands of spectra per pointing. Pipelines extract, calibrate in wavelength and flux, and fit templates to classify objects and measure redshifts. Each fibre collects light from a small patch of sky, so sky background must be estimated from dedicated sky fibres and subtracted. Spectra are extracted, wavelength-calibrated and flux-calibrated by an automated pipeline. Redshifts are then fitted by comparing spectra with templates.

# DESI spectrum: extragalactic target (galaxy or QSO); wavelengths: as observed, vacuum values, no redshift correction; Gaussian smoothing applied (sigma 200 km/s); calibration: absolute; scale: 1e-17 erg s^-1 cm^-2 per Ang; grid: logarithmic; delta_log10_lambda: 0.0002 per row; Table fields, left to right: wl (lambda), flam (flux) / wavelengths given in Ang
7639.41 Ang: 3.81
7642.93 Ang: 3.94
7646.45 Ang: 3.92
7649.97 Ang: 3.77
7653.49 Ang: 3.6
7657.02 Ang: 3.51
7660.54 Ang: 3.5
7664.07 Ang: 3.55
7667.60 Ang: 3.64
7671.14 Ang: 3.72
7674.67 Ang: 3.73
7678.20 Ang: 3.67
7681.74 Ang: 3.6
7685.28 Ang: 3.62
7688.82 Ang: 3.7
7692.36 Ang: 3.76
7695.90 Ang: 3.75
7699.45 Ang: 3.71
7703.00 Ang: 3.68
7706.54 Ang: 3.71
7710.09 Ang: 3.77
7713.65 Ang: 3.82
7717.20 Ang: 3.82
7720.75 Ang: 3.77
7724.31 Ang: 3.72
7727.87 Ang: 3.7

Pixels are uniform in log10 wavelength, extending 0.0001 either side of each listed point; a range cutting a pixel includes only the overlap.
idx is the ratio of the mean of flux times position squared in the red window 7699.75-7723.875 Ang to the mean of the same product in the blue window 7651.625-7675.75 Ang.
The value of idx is 1.06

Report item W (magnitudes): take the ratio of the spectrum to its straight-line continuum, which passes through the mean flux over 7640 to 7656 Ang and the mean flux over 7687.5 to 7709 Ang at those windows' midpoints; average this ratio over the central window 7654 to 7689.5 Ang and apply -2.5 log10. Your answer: 0.04 mag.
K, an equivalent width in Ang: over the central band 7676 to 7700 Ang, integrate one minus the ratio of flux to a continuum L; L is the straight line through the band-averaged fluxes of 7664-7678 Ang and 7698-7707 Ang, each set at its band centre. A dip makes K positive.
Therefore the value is 0.0 Ang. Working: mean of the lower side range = 3.67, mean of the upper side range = 3.7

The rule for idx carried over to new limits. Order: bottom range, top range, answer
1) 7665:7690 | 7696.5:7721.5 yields 1.03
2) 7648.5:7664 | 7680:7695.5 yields 1.03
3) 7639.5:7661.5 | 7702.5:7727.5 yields 1.03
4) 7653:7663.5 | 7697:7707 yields 1.06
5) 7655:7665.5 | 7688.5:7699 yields 1.07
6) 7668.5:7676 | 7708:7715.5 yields 1.03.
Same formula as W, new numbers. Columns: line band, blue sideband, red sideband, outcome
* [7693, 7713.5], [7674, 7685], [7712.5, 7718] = 0.010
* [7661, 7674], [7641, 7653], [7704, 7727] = 0.056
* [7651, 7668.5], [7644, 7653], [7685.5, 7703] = 0.067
